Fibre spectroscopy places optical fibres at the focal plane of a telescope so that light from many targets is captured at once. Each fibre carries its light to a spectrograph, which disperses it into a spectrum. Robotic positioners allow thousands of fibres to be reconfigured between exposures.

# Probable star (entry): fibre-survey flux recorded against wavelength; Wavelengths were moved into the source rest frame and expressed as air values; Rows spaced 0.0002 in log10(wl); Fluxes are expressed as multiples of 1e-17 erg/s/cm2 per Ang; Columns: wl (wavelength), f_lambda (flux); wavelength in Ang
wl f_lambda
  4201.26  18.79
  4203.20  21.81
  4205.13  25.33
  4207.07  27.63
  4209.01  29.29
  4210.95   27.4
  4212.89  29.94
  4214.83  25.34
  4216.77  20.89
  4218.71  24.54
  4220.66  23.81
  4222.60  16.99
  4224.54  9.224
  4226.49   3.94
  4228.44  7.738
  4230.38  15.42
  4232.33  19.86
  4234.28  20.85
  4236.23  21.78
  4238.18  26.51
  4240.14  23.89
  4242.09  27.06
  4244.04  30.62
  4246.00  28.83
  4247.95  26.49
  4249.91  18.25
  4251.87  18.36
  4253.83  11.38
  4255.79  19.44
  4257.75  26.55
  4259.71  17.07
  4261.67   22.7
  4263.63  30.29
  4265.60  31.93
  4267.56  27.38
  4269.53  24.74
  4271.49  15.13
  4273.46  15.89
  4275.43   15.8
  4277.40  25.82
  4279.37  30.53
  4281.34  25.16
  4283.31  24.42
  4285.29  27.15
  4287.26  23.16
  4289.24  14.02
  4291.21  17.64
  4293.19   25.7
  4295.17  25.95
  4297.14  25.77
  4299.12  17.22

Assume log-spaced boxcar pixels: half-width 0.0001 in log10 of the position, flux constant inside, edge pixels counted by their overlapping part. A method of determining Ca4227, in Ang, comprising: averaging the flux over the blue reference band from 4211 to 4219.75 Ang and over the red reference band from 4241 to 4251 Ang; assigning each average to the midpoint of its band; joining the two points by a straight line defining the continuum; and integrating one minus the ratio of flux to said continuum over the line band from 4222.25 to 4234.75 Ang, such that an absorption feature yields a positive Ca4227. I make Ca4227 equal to 6.2 Ang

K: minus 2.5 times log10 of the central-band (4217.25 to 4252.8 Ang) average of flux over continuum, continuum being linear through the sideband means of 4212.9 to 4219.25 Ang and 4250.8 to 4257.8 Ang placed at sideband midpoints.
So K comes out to 0.03 mag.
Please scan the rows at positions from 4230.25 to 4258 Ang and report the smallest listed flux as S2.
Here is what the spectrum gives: 11.38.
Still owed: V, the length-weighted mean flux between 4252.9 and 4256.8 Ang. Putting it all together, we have 15.5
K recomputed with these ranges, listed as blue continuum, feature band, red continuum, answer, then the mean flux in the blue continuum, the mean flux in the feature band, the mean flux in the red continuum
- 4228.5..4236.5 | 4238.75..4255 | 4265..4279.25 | -0.18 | 17.9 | 23.1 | 22.6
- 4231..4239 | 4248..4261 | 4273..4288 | 0.18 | 21.9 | 19.2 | 23.8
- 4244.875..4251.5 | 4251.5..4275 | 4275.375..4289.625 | 0.11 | 24.1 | 21.7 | 24.1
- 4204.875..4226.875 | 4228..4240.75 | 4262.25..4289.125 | 0.16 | 22.4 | 19.8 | 24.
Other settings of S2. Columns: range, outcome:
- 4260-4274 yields 15.13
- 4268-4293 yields 14.02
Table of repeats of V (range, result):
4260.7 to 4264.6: 26.5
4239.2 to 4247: 27.6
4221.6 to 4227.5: 10.1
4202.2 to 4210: 26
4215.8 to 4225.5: 19.1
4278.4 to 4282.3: 27.9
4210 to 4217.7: 25.9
